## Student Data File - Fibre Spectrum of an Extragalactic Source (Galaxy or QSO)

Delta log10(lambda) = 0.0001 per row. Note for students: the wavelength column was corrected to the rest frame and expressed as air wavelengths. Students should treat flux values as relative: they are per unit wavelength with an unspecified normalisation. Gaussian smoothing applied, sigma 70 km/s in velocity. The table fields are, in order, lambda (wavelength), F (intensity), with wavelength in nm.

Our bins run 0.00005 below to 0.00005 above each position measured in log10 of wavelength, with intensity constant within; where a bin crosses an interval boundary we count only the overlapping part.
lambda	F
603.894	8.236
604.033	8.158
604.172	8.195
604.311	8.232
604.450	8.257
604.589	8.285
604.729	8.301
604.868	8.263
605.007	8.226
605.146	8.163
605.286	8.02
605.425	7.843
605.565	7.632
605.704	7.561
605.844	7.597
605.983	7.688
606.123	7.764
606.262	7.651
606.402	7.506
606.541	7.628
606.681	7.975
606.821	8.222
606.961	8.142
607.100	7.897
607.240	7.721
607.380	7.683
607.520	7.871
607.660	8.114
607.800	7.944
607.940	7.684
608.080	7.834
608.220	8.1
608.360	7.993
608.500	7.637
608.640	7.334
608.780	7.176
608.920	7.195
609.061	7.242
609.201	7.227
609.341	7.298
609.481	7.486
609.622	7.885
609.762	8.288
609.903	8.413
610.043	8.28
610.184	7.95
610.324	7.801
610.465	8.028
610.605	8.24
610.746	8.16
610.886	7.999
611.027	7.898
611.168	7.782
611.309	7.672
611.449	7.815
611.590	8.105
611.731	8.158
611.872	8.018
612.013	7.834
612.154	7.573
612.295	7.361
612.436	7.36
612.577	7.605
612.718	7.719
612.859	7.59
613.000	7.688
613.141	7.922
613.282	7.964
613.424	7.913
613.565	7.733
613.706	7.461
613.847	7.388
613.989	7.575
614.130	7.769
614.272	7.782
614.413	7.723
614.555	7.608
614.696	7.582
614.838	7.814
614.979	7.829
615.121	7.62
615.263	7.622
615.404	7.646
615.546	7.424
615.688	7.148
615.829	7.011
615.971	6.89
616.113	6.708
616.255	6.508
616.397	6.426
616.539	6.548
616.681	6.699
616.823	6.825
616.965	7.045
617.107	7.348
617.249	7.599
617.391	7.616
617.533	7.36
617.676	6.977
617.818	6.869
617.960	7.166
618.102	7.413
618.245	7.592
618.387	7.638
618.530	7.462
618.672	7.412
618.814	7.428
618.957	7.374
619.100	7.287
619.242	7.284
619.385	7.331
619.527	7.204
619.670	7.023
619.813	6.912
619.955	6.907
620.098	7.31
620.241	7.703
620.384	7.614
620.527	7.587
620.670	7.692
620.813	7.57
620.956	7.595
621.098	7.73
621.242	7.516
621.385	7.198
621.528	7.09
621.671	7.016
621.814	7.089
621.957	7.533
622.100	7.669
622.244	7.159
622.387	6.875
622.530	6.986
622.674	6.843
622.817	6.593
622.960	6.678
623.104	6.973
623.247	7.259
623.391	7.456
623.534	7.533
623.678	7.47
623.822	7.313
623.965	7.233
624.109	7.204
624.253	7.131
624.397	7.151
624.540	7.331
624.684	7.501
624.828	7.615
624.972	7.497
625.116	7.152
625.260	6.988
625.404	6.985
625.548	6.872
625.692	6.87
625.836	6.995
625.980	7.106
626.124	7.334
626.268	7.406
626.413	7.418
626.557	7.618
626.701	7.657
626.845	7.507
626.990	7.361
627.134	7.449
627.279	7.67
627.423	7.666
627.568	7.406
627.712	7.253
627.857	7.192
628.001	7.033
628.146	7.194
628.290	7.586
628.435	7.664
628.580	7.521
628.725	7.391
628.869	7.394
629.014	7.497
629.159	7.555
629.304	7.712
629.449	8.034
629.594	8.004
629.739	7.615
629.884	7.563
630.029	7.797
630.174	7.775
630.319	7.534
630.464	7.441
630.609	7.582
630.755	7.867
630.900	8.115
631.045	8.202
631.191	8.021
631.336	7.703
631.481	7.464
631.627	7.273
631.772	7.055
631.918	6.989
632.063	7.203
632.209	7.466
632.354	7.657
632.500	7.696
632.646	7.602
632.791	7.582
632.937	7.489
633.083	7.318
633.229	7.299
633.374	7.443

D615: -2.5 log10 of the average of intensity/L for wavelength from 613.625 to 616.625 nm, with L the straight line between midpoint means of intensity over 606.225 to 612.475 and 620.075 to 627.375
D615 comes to 0.04 mag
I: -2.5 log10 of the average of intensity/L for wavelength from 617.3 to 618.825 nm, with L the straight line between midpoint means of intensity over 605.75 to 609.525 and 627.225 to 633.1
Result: 0.04 mag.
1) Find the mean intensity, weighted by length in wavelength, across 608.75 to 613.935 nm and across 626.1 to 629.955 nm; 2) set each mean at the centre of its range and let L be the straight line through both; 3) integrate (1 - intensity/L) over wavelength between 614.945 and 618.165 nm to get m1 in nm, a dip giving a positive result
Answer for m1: 0.231 nm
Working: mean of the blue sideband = 7.77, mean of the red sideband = 7.51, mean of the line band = 7.14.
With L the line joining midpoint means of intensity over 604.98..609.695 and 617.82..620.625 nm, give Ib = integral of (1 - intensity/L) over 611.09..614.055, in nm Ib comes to -0.07 nm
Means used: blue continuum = 7.73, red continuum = 7.34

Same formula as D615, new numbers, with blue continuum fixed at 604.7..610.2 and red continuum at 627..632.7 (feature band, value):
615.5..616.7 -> 0.13 mag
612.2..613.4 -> 0.01 mag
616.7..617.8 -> 0.07 mag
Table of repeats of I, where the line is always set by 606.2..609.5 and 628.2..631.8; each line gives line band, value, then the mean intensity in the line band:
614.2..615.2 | 0.00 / 7.7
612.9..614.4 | 0.00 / 7.72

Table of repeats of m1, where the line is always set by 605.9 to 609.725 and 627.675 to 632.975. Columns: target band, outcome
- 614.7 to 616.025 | 0.034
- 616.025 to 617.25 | 0.134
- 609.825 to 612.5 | -0.082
